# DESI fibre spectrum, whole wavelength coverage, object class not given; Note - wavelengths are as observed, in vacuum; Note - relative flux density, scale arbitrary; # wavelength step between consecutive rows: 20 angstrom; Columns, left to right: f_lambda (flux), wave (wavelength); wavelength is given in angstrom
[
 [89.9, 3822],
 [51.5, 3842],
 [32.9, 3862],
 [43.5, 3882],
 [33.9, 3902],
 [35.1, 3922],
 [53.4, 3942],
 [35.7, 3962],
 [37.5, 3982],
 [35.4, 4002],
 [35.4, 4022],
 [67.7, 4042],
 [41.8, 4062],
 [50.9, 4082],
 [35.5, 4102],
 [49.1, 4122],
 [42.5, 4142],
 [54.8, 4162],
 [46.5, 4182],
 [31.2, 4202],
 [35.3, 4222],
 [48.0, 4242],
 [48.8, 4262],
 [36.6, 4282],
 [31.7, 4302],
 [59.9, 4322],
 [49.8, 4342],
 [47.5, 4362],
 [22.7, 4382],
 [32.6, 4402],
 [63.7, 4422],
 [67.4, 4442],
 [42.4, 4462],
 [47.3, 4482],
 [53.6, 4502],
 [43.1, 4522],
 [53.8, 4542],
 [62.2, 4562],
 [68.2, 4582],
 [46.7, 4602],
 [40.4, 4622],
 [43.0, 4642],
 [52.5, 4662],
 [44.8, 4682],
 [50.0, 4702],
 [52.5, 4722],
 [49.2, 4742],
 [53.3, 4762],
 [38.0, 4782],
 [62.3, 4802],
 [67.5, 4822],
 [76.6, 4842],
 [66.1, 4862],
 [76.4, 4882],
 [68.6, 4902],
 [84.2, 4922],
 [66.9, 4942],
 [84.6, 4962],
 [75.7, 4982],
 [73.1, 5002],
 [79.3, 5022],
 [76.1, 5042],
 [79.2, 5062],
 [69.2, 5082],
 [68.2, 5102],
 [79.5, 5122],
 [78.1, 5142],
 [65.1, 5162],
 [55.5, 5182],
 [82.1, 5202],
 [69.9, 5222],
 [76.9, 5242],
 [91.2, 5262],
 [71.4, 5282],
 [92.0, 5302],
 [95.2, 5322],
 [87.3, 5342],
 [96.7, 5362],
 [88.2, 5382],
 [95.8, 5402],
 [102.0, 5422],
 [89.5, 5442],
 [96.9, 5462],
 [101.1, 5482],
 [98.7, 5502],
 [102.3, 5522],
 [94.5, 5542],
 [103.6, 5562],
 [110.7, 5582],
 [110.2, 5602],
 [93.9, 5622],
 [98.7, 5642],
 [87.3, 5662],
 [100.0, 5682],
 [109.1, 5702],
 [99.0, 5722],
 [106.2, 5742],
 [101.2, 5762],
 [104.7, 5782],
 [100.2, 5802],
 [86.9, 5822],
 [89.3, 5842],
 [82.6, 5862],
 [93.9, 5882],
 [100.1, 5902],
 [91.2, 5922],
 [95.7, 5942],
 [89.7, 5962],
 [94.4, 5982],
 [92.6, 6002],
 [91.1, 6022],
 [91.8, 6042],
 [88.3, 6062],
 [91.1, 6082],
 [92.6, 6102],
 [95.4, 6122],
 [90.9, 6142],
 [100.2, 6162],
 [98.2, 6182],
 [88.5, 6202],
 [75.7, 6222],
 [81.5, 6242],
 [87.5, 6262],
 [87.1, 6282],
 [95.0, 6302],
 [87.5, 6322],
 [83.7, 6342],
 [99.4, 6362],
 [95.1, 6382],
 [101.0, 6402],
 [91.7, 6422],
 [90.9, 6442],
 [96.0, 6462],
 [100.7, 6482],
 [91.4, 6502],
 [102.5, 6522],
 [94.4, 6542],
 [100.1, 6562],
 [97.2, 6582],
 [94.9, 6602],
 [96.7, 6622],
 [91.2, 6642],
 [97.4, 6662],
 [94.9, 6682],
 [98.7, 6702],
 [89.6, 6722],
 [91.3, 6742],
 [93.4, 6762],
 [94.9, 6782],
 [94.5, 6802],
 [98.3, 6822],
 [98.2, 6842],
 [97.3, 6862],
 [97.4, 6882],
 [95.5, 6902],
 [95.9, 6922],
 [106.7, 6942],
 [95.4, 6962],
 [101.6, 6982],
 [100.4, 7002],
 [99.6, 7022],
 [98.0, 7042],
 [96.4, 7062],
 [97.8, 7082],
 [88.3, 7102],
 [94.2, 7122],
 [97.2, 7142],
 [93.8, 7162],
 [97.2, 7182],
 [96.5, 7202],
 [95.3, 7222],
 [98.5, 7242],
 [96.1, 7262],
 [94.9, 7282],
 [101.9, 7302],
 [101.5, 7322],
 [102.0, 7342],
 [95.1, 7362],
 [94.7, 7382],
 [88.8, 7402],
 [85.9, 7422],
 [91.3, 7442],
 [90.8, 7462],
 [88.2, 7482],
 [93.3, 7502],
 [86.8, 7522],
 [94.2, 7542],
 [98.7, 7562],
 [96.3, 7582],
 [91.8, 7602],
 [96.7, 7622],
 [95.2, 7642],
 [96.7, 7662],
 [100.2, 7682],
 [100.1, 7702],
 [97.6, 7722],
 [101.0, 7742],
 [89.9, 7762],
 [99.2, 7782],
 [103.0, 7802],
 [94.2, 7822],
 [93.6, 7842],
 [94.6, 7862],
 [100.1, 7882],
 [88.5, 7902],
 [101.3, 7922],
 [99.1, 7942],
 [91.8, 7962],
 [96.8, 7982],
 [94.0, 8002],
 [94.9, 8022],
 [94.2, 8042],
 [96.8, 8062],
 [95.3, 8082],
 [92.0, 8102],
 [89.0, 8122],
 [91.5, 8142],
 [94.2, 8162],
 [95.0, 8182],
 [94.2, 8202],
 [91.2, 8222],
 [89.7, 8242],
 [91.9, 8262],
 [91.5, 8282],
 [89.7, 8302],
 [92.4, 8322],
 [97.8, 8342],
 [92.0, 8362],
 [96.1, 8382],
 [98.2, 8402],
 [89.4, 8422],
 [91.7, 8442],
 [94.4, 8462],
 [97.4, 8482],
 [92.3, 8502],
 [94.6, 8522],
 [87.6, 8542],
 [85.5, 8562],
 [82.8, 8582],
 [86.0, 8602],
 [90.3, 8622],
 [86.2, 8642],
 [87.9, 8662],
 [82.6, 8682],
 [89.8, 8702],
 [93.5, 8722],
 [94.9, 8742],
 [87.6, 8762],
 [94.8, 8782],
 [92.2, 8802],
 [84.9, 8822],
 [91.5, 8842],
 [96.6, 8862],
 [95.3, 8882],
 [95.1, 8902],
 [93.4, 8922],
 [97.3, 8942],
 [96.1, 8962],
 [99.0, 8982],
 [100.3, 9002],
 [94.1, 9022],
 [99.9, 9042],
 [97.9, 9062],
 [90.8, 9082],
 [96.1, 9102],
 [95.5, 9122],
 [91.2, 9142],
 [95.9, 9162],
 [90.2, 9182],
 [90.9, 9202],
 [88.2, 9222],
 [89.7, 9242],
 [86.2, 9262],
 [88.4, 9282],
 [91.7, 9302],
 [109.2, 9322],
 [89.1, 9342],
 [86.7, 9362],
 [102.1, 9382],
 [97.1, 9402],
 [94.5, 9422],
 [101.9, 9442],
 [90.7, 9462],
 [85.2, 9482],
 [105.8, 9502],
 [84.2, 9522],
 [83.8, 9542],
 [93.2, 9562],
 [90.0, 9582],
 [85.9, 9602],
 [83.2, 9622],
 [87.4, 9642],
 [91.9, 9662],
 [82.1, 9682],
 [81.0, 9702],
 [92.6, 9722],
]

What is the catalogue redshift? 0.204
